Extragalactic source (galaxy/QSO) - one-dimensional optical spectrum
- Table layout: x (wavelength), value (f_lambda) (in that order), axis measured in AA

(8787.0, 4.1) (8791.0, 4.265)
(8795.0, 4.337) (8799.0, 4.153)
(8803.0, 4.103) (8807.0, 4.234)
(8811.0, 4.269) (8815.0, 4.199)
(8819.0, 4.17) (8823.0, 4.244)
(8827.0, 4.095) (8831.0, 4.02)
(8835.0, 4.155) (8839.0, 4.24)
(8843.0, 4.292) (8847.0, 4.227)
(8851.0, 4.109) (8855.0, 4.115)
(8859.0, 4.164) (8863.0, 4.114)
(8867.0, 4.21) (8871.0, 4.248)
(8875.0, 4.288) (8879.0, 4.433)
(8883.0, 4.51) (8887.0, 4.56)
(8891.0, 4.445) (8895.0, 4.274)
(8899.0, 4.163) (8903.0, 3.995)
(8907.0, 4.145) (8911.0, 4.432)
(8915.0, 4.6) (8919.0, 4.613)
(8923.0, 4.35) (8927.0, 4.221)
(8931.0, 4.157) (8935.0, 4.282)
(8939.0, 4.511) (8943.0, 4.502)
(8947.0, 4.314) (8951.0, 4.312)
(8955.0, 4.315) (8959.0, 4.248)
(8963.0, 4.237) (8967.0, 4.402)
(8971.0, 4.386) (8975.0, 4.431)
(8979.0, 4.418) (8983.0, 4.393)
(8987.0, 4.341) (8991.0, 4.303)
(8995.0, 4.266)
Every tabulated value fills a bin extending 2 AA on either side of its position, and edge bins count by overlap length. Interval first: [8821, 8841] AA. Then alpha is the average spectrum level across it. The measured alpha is 4.15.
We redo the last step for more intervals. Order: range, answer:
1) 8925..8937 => 4.22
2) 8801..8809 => 4.17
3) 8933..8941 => 4.4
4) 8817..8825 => 4.21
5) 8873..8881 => 4.36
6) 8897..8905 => 4.08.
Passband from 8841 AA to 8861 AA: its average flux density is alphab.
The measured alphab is 4.18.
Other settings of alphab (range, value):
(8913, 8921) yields 4.61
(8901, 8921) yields 4.36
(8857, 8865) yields 4.14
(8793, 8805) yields 4.2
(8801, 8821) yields 4.2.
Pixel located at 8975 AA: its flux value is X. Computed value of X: 4.431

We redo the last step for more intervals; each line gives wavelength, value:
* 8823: 4.244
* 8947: 4.314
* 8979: 4.418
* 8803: 4.103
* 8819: 4.17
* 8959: 4.248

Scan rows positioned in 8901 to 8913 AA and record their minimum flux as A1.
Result 3.995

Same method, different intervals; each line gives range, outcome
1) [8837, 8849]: 4.227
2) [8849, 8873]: 4.109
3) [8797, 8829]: 4.095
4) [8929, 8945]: 4.157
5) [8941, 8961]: 4.248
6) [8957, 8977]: 4.237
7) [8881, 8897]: 4.274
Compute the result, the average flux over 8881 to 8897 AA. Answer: 4.45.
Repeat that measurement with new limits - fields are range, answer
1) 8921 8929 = 4.29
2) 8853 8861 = 4.14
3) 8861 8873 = 4.19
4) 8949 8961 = 4.29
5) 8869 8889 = 4.41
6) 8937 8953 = 4.41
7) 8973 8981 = 4.42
